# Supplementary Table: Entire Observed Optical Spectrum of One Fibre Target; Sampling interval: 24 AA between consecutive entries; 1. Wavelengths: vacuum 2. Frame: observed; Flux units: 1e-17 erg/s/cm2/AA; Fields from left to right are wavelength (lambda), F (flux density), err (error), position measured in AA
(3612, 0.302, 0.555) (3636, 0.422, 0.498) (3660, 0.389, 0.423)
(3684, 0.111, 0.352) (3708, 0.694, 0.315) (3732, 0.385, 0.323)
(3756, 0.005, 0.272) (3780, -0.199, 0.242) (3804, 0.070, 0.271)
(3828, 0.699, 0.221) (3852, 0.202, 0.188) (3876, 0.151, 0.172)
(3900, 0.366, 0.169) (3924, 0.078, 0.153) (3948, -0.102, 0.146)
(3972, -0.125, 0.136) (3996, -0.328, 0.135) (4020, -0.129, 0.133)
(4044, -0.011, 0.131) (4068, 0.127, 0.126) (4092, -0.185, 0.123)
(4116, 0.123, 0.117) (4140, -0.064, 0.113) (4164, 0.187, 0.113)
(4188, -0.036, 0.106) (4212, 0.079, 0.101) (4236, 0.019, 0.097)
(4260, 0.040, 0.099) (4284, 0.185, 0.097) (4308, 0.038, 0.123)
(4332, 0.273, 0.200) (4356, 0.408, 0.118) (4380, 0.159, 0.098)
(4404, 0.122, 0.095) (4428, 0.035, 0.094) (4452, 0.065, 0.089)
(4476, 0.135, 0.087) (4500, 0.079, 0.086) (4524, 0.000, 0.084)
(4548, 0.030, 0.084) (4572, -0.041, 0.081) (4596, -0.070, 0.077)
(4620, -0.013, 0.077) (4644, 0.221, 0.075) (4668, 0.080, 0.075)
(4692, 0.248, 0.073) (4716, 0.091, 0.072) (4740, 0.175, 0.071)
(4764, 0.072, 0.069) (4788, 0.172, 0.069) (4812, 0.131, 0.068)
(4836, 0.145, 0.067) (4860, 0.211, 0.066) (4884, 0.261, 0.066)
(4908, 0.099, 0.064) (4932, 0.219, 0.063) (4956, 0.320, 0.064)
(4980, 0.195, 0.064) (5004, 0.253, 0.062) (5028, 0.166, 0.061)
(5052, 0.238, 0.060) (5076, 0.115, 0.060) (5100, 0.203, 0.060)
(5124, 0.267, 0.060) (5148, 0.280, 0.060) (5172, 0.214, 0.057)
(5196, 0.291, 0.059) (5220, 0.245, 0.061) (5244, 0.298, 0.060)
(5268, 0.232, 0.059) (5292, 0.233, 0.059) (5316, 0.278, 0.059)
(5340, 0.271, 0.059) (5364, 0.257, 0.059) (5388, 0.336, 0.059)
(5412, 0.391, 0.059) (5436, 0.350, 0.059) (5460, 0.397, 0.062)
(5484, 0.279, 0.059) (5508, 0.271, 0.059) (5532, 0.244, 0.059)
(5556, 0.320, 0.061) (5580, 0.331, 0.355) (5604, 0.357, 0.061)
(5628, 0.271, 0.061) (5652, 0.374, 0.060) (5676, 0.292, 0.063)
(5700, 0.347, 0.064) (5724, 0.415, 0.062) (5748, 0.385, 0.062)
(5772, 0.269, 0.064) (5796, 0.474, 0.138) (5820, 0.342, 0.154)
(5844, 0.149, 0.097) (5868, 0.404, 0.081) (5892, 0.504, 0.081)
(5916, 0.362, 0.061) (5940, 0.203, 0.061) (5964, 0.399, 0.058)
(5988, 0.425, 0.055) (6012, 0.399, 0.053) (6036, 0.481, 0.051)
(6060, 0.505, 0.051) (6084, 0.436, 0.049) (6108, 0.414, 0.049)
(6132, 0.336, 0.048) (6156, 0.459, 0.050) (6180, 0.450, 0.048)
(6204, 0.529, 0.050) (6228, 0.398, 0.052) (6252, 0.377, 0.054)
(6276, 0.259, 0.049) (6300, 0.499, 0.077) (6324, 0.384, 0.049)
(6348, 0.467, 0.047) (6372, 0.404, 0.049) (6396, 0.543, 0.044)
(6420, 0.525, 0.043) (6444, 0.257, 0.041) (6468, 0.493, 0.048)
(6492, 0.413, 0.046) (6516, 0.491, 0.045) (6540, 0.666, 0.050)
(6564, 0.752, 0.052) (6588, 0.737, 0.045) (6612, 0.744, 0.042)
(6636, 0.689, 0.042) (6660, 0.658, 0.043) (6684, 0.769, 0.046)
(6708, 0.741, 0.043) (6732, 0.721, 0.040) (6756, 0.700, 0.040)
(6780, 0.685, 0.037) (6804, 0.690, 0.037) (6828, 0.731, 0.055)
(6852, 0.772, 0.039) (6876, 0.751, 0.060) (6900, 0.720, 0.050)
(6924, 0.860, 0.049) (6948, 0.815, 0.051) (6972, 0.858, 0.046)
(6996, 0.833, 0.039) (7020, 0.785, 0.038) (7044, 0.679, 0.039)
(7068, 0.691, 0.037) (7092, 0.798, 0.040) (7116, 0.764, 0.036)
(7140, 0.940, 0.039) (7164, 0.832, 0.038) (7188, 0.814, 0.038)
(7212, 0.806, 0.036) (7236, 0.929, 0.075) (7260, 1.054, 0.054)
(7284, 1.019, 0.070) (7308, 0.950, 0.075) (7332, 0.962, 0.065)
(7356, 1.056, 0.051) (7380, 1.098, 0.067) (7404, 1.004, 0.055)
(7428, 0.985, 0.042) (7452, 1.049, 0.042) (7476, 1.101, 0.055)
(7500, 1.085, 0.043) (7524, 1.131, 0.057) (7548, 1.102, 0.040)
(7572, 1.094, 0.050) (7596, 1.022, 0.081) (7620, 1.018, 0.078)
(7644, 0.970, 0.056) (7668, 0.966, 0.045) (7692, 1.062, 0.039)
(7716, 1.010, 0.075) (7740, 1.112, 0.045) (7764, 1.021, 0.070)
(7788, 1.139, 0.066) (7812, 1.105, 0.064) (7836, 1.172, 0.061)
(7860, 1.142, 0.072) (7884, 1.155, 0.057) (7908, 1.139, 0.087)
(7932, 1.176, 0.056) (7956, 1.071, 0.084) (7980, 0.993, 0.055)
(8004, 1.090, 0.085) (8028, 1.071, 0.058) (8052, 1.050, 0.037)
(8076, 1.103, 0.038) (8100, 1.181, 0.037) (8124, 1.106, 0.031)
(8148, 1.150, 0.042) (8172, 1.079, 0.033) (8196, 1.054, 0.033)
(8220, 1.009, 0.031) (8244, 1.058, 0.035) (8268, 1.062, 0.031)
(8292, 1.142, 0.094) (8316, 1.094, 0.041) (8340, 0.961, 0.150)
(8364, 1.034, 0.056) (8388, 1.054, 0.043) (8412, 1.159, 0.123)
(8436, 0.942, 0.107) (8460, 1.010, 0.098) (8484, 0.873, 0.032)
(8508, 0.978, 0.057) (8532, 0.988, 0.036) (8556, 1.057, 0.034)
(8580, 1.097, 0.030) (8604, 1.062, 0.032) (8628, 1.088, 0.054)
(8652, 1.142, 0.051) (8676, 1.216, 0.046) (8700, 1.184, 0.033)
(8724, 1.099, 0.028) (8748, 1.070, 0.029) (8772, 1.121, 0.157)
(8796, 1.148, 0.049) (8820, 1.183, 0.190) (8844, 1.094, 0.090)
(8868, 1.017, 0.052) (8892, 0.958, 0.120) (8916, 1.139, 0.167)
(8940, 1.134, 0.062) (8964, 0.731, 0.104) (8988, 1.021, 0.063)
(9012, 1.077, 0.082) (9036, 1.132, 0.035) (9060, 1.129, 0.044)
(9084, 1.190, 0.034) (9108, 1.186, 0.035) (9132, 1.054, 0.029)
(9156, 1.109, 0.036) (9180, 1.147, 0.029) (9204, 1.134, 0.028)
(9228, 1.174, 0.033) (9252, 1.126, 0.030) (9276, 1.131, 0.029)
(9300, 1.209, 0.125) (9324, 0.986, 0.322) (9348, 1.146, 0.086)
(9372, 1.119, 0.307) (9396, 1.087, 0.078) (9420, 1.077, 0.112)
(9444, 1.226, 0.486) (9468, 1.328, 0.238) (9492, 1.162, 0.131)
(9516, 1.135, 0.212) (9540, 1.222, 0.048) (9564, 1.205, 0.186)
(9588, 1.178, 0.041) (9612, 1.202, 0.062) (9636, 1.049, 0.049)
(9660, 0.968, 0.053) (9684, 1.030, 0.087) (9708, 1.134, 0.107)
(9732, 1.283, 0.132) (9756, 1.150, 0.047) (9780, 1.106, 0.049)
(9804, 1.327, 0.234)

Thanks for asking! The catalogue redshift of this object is 0.64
